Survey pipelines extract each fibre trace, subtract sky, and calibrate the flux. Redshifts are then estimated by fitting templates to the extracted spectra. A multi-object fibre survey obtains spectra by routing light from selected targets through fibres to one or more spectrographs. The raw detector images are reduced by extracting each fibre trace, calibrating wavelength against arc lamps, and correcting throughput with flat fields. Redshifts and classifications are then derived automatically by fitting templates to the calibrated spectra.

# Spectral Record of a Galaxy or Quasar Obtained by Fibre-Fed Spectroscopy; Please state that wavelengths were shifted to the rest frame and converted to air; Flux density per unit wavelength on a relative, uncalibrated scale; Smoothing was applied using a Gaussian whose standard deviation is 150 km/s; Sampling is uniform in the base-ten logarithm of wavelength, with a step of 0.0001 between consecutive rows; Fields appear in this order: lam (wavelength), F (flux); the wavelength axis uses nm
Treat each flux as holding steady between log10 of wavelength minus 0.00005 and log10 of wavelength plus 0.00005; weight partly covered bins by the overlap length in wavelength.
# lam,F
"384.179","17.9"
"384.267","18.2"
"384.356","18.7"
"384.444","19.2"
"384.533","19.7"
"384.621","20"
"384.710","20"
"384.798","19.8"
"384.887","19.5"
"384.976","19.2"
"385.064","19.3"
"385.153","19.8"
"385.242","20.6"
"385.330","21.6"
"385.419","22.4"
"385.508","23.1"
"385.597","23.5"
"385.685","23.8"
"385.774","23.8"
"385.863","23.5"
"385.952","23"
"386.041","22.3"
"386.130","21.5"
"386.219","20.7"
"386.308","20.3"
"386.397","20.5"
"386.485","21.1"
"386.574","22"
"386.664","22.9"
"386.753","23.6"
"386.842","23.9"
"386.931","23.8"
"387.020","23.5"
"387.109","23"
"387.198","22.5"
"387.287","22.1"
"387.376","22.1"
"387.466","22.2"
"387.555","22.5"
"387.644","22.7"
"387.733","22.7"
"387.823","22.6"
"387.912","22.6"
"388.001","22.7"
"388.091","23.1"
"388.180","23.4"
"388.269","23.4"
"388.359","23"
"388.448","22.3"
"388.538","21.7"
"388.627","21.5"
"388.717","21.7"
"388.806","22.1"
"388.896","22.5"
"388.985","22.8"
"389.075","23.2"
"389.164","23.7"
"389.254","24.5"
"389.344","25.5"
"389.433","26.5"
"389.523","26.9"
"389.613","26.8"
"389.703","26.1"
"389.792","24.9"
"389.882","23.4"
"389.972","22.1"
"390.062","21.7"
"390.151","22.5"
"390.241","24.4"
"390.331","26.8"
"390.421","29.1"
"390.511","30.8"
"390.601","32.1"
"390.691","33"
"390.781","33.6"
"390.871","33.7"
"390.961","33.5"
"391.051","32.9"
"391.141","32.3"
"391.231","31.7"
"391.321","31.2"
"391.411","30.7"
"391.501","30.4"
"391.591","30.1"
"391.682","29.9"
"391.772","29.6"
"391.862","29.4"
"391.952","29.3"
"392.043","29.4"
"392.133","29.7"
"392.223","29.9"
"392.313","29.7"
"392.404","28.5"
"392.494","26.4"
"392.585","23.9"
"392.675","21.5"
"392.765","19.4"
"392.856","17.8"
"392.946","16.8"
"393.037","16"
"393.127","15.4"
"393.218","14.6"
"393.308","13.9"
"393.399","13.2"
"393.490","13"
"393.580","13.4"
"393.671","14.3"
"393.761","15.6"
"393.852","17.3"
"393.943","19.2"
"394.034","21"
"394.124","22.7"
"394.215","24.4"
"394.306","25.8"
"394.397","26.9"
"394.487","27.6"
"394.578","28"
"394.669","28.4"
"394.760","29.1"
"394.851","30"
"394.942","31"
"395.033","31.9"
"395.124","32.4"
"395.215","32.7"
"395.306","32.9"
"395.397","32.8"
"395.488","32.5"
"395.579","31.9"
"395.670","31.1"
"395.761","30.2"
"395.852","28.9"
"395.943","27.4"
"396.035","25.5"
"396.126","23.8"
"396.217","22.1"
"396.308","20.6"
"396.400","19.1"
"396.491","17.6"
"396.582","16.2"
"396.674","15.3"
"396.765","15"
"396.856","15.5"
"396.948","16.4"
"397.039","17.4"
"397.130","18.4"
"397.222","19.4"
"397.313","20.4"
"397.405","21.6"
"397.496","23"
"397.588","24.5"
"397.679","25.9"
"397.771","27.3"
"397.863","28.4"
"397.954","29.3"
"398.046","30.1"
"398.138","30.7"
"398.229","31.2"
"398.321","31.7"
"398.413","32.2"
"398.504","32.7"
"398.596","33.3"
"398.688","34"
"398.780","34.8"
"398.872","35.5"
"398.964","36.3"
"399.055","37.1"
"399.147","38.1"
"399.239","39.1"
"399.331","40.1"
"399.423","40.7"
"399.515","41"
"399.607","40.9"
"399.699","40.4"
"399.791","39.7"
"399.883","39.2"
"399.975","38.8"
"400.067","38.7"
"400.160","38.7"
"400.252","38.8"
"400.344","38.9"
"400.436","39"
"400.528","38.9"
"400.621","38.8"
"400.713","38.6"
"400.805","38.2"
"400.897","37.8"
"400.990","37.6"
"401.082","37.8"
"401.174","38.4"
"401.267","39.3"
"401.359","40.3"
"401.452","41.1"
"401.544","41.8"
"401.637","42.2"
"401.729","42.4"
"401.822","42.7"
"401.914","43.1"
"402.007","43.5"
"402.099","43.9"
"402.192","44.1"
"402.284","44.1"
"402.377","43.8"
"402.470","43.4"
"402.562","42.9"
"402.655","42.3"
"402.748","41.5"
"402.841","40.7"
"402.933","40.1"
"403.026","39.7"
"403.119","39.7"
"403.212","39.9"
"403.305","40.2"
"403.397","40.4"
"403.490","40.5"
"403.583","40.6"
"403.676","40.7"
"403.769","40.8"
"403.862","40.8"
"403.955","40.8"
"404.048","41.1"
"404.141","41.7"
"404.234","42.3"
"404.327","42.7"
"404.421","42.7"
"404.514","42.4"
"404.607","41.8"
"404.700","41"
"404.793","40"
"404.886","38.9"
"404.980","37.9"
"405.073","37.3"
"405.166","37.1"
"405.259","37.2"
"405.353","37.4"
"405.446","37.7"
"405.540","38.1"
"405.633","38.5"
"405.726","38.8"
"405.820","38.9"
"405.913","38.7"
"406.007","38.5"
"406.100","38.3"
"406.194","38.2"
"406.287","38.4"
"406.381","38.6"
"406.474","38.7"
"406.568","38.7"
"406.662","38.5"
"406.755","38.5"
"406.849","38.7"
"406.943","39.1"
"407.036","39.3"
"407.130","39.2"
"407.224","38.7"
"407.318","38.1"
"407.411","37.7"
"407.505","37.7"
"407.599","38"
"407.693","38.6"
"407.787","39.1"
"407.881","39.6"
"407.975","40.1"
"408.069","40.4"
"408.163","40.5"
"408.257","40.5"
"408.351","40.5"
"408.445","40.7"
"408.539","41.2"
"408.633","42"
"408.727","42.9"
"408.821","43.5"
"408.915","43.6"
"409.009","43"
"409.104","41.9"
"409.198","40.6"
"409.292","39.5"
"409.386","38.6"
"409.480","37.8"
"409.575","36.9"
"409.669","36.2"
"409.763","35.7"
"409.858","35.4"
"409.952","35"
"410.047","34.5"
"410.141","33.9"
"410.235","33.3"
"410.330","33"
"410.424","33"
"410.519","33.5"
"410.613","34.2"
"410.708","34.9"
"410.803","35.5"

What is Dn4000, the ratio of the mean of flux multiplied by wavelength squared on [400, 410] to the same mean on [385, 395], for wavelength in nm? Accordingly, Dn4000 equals 1.78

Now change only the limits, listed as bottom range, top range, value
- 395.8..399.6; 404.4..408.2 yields 1.48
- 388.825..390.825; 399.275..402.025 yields 1.62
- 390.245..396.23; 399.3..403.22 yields 1.60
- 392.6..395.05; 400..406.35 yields 2.01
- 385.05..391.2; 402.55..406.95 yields 1.78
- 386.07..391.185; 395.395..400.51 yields 1.28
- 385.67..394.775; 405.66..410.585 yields 1.75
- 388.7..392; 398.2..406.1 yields 1.51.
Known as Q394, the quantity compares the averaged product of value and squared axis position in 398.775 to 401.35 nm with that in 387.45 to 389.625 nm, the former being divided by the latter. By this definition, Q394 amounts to 1.8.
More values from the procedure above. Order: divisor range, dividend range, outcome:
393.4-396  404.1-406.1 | 1.60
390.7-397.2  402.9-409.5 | 1.71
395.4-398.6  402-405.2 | 1.72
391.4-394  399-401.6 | 1.84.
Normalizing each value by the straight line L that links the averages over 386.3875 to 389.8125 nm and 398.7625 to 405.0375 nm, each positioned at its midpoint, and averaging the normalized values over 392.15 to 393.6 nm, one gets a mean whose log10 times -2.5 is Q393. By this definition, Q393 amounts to 0.409 mag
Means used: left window 23.2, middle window 19.9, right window 40.3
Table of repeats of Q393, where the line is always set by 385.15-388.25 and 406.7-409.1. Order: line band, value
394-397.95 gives 0.20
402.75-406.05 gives -0.08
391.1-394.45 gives 0.17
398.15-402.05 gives -0.14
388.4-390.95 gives -0.03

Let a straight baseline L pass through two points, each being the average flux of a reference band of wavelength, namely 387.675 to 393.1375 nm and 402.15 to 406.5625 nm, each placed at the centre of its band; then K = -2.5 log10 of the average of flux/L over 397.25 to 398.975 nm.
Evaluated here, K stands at 0.15 mag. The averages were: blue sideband 25.9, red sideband 40.2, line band 29.4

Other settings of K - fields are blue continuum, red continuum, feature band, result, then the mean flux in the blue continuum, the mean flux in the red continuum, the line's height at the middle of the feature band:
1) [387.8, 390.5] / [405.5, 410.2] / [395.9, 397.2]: 0.473 mag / 23.9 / 39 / 29.8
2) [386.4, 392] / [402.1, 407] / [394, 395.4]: 0.084 mag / 25.6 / 40.1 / 30.8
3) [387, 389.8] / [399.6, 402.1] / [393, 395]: 0.420 mag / 23.3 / 39.9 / 30.8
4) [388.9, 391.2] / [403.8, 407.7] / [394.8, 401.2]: 0.085 mag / 27.3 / 39.2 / 33.3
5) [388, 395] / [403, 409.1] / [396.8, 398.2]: 0.315 mag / 24.8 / 39.8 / 31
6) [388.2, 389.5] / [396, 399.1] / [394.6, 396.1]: -0.220 mag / 23.2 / 25.4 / 24.8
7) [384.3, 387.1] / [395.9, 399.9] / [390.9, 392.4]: -0.226 mag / 21.5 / 28.3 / 24.8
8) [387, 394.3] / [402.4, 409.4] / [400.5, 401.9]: -0.136 mag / 24.2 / 40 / 35.1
